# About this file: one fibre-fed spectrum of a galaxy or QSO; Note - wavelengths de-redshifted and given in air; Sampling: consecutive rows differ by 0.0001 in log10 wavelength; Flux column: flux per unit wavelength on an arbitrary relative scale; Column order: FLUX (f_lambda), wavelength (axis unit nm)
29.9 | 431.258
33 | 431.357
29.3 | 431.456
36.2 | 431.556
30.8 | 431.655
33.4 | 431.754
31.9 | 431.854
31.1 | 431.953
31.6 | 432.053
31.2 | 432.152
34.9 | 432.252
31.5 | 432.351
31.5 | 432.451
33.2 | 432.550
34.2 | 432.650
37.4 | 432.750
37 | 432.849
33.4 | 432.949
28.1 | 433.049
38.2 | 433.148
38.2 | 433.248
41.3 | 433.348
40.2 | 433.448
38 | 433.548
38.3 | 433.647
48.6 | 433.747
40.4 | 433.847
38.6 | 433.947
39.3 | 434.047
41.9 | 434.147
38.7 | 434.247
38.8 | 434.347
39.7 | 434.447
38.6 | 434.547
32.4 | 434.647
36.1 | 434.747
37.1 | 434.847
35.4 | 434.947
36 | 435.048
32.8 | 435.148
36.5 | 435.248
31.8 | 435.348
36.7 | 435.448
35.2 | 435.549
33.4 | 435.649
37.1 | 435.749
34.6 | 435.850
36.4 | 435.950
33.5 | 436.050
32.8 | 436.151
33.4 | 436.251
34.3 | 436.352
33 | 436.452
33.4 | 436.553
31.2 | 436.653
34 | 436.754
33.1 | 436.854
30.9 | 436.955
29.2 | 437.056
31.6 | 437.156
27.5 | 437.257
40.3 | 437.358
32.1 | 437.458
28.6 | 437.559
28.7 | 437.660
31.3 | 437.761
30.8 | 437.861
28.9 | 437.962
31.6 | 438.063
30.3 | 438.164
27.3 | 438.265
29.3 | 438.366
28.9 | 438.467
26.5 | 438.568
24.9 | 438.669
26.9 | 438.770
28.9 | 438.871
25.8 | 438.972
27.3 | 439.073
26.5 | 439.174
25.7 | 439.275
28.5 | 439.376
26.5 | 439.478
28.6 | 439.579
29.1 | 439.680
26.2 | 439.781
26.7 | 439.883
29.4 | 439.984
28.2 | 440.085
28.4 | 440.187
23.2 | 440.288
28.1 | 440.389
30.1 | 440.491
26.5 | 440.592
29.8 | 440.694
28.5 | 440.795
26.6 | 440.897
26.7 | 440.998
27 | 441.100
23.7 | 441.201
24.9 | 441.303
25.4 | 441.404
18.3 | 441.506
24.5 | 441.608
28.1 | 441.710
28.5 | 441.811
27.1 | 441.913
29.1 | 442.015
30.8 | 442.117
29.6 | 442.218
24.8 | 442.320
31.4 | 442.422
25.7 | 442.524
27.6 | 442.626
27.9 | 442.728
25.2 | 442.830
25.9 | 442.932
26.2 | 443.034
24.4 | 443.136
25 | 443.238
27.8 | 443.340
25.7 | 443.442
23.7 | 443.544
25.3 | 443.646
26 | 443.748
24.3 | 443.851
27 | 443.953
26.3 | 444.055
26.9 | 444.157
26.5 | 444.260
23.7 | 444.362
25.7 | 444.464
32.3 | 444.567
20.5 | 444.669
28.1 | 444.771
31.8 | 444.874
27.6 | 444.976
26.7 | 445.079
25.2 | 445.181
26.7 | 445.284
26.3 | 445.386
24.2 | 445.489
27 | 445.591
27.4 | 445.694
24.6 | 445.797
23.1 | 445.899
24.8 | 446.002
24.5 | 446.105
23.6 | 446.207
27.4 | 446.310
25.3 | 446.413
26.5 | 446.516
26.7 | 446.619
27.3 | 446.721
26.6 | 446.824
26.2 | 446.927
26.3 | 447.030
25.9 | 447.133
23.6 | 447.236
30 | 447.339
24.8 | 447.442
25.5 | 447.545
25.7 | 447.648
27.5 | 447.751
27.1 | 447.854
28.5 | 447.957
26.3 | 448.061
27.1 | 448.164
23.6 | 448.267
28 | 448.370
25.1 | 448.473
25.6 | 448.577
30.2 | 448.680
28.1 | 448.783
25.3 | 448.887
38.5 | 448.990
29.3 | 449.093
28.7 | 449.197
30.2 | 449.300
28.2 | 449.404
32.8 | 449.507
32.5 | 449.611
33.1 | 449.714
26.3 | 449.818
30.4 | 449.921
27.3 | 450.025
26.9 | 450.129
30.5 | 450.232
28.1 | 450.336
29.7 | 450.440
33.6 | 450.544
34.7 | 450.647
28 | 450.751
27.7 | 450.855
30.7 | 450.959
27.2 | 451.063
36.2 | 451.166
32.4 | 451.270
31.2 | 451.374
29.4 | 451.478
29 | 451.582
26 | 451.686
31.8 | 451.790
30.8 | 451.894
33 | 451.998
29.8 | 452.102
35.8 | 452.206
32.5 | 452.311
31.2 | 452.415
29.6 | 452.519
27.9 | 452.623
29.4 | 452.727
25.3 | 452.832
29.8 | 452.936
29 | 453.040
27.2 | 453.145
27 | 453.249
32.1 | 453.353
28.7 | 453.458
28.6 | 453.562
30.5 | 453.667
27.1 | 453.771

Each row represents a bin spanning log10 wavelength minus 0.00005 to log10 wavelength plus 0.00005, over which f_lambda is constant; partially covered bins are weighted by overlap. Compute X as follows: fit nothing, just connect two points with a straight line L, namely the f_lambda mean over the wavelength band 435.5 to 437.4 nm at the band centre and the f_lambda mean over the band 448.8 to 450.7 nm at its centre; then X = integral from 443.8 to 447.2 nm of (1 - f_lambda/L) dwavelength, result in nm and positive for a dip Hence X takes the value 0.56 nm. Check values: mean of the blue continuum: 33.4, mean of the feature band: 26.1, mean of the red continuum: 30.3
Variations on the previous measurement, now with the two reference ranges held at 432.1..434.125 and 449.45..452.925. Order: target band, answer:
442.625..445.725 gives 0.619 nm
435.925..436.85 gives 0.055 nm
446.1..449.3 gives 0.459 nm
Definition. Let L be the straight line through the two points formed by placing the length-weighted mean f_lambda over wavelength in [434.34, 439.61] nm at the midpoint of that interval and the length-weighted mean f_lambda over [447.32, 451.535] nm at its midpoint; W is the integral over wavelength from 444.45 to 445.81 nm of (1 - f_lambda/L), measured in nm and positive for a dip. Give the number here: 0.146 nm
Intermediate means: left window 31.8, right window 29.1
